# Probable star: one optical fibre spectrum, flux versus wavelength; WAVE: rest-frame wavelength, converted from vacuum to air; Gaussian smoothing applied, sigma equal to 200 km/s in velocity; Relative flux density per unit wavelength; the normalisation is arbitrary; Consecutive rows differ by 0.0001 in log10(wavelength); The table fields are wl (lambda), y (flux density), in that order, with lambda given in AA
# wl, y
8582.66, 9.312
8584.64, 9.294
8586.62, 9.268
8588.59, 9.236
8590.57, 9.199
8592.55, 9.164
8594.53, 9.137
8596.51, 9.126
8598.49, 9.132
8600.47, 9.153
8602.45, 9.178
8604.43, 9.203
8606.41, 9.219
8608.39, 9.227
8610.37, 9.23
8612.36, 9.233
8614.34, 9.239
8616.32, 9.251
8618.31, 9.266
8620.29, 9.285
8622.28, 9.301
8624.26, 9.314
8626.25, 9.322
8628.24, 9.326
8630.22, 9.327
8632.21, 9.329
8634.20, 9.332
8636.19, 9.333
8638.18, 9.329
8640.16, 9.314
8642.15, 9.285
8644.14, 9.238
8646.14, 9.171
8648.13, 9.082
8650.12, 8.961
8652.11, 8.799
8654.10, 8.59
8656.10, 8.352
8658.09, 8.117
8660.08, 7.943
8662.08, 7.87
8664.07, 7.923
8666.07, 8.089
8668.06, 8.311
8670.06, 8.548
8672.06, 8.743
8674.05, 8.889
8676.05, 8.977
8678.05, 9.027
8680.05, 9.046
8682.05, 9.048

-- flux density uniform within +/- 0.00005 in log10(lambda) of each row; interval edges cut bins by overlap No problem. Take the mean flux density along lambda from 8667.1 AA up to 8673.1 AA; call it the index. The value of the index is 8.54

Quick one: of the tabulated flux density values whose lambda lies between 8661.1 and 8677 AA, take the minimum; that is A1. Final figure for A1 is 7.87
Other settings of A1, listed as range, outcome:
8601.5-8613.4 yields 9.178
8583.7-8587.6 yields 9.268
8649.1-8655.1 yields 8.59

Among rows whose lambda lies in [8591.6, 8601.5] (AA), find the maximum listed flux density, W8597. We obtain 9.164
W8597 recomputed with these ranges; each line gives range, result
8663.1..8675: 8.889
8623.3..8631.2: 9.327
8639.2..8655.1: 9.314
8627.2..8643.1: 9.333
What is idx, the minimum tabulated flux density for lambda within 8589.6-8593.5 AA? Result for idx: 9.164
